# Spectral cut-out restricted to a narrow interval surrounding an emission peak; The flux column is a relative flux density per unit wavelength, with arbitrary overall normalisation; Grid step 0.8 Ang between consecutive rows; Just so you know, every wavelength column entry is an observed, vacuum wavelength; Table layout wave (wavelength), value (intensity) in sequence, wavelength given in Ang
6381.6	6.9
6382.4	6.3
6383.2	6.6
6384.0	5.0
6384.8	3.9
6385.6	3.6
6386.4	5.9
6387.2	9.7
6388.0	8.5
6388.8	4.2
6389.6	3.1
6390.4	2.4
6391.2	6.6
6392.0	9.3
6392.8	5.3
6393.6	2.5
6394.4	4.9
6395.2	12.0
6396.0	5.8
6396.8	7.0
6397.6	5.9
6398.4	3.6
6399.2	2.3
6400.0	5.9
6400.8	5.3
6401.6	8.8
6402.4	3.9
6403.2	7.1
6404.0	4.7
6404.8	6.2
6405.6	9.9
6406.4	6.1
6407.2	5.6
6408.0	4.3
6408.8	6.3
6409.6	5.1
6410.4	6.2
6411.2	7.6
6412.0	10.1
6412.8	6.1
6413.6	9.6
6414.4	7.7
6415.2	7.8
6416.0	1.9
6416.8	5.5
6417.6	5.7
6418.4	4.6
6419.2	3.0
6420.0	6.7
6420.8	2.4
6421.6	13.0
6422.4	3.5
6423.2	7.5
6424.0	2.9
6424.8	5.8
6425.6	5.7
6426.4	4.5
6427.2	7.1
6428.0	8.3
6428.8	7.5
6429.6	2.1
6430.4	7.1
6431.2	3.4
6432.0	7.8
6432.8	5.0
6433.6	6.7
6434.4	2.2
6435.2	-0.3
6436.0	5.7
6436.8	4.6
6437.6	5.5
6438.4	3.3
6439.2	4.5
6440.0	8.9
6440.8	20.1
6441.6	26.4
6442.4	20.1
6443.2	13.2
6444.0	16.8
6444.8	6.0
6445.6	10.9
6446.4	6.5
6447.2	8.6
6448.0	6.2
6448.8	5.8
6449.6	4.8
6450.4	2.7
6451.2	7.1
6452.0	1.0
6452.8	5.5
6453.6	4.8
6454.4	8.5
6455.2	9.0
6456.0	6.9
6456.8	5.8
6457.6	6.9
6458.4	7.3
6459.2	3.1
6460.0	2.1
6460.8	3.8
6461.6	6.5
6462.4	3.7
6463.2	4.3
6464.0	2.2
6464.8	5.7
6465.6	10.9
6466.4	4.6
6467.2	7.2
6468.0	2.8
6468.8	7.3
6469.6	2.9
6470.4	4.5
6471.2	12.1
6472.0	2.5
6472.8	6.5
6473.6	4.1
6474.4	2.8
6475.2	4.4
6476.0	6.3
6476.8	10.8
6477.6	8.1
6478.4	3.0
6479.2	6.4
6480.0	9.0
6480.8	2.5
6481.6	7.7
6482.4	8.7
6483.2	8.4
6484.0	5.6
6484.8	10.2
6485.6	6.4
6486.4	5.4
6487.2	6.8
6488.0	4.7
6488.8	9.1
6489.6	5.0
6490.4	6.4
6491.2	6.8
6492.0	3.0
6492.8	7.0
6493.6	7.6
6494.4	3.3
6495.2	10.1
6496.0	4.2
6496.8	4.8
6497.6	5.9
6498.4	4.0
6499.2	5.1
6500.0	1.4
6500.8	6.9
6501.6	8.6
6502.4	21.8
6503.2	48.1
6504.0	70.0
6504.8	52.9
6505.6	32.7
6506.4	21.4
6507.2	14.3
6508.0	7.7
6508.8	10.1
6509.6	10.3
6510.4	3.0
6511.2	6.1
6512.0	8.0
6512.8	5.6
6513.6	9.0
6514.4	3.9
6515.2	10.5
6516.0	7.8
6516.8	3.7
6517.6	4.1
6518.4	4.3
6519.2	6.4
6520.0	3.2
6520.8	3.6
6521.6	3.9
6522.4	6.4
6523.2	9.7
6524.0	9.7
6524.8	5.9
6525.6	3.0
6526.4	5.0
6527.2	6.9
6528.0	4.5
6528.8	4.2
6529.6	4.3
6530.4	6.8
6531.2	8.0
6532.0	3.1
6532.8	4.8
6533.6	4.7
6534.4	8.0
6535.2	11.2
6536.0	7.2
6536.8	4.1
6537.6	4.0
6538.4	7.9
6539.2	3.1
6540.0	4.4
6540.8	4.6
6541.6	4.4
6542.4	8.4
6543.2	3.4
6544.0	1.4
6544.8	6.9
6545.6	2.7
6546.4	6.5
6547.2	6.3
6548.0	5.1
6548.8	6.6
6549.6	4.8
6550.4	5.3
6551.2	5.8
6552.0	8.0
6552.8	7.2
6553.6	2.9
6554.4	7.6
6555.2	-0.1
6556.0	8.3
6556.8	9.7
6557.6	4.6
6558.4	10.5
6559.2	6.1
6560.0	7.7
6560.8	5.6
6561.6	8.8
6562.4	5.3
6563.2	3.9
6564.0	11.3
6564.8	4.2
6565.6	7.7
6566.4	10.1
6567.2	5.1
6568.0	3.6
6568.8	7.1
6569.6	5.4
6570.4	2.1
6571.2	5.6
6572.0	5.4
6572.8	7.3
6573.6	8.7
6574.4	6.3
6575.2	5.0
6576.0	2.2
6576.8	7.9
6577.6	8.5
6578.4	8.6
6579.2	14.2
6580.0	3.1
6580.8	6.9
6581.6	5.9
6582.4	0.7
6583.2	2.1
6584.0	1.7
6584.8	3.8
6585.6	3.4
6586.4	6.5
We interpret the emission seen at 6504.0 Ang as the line [O III] 5007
